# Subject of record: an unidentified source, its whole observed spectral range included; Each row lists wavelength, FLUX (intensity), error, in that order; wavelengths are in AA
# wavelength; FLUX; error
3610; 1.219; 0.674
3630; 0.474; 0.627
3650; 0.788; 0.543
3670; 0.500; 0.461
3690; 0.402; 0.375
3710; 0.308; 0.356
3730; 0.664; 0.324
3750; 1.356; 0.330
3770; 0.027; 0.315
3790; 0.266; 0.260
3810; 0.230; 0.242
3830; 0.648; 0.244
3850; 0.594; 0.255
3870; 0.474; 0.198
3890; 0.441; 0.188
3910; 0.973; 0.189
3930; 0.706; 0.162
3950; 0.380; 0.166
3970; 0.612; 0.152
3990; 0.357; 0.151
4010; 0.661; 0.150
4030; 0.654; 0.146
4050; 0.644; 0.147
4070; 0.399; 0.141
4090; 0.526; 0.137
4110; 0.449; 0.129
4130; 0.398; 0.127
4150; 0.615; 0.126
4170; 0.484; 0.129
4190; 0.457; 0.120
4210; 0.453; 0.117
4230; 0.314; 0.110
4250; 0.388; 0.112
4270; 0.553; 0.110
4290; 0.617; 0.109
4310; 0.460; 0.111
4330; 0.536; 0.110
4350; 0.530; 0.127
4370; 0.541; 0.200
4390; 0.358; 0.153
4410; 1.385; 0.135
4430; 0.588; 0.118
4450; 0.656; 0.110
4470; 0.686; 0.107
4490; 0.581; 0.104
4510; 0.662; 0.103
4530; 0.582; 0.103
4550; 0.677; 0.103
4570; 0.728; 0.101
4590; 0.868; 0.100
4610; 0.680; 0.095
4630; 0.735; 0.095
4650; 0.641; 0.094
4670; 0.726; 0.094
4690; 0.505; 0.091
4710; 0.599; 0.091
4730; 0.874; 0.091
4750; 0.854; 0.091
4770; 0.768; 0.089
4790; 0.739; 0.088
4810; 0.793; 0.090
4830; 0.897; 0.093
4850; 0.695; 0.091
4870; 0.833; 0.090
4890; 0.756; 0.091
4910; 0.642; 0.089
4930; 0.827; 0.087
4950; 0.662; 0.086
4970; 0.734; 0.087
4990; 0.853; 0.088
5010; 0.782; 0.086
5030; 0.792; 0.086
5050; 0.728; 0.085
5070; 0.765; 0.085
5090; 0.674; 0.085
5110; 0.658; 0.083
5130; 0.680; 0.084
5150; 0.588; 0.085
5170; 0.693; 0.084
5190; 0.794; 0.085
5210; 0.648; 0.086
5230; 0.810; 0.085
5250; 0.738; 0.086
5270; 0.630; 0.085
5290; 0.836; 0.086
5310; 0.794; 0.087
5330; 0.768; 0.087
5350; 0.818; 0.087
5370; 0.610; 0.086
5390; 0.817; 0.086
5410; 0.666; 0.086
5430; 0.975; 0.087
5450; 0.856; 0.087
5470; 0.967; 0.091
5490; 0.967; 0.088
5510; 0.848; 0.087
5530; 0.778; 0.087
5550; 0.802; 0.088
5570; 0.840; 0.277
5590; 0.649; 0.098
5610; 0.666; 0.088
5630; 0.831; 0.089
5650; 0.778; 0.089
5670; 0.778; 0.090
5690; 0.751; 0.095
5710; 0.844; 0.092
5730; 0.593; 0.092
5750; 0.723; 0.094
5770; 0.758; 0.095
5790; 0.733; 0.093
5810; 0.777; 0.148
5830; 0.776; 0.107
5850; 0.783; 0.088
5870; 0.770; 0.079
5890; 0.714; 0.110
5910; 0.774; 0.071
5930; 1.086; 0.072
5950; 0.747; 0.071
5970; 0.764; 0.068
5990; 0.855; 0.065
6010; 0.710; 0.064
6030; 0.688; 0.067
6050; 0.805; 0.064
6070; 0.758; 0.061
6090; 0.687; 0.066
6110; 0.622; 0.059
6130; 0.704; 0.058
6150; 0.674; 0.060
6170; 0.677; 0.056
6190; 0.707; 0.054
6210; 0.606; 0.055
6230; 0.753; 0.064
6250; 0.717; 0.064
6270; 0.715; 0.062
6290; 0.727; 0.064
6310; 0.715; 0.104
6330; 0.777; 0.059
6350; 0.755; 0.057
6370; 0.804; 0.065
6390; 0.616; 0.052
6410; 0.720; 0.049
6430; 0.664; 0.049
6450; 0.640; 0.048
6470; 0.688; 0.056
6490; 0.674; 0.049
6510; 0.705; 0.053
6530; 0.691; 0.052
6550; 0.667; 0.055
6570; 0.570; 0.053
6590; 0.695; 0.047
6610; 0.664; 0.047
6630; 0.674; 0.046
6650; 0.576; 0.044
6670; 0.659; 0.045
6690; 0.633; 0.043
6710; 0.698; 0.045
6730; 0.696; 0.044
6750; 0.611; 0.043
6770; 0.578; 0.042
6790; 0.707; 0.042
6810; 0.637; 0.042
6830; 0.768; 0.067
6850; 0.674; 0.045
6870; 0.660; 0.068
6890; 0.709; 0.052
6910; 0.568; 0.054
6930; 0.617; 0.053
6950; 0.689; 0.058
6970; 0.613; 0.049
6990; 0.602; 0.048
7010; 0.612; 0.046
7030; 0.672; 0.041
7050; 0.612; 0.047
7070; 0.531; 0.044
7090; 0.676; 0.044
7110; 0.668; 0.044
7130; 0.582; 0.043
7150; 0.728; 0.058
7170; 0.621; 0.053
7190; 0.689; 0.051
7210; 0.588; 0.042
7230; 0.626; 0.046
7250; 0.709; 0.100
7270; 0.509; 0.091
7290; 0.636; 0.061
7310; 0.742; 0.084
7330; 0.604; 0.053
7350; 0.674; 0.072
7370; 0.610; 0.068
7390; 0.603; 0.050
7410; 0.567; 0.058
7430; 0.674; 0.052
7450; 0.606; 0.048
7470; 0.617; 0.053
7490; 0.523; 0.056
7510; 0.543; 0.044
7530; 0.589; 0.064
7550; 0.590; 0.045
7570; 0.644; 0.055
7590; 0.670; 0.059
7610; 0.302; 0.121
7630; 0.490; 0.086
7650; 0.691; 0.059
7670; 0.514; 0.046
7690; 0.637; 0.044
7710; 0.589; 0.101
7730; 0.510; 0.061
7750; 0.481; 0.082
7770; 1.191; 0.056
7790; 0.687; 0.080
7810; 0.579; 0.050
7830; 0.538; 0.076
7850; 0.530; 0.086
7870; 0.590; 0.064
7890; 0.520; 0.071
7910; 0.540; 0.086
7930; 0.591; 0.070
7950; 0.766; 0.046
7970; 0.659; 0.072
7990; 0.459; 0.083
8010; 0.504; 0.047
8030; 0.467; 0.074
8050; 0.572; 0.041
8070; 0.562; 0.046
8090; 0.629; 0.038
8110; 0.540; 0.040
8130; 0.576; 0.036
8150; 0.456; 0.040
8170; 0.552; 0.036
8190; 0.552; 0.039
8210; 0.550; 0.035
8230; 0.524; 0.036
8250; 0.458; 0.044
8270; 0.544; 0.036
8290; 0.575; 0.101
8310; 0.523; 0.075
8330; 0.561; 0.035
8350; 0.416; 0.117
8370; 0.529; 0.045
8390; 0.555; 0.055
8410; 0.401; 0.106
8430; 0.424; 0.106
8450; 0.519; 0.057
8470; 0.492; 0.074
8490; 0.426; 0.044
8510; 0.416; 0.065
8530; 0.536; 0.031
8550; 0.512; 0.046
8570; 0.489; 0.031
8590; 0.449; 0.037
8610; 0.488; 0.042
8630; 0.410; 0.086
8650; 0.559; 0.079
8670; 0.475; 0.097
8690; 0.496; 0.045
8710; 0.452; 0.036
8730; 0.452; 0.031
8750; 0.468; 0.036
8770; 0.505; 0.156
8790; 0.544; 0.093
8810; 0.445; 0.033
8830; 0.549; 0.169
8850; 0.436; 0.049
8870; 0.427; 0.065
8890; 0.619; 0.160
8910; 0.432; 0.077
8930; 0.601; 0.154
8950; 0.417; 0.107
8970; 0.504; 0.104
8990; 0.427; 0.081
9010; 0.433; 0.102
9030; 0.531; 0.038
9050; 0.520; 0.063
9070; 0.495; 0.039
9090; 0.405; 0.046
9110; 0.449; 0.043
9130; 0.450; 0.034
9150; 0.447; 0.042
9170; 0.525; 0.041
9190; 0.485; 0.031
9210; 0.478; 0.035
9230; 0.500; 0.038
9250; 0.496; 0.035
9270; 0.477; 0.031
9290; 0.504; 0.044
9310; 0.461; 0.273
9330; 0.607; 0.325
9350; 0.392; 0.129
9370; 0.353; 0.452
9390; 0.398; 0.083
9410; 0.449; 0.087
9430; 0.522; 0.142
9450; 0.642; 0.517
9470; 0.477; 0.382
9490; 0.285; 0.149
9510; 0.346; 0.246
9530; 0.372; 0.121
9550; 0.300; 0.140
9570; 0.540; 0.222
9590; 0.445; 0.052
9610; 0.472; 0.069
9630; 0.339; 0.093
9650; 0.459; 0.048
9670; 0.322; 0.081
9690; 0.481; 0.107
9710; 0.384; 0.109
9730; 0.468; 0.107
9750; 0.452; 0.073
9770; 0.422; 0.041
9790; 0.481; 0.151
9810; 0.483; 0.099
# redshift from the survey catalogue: 0.18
